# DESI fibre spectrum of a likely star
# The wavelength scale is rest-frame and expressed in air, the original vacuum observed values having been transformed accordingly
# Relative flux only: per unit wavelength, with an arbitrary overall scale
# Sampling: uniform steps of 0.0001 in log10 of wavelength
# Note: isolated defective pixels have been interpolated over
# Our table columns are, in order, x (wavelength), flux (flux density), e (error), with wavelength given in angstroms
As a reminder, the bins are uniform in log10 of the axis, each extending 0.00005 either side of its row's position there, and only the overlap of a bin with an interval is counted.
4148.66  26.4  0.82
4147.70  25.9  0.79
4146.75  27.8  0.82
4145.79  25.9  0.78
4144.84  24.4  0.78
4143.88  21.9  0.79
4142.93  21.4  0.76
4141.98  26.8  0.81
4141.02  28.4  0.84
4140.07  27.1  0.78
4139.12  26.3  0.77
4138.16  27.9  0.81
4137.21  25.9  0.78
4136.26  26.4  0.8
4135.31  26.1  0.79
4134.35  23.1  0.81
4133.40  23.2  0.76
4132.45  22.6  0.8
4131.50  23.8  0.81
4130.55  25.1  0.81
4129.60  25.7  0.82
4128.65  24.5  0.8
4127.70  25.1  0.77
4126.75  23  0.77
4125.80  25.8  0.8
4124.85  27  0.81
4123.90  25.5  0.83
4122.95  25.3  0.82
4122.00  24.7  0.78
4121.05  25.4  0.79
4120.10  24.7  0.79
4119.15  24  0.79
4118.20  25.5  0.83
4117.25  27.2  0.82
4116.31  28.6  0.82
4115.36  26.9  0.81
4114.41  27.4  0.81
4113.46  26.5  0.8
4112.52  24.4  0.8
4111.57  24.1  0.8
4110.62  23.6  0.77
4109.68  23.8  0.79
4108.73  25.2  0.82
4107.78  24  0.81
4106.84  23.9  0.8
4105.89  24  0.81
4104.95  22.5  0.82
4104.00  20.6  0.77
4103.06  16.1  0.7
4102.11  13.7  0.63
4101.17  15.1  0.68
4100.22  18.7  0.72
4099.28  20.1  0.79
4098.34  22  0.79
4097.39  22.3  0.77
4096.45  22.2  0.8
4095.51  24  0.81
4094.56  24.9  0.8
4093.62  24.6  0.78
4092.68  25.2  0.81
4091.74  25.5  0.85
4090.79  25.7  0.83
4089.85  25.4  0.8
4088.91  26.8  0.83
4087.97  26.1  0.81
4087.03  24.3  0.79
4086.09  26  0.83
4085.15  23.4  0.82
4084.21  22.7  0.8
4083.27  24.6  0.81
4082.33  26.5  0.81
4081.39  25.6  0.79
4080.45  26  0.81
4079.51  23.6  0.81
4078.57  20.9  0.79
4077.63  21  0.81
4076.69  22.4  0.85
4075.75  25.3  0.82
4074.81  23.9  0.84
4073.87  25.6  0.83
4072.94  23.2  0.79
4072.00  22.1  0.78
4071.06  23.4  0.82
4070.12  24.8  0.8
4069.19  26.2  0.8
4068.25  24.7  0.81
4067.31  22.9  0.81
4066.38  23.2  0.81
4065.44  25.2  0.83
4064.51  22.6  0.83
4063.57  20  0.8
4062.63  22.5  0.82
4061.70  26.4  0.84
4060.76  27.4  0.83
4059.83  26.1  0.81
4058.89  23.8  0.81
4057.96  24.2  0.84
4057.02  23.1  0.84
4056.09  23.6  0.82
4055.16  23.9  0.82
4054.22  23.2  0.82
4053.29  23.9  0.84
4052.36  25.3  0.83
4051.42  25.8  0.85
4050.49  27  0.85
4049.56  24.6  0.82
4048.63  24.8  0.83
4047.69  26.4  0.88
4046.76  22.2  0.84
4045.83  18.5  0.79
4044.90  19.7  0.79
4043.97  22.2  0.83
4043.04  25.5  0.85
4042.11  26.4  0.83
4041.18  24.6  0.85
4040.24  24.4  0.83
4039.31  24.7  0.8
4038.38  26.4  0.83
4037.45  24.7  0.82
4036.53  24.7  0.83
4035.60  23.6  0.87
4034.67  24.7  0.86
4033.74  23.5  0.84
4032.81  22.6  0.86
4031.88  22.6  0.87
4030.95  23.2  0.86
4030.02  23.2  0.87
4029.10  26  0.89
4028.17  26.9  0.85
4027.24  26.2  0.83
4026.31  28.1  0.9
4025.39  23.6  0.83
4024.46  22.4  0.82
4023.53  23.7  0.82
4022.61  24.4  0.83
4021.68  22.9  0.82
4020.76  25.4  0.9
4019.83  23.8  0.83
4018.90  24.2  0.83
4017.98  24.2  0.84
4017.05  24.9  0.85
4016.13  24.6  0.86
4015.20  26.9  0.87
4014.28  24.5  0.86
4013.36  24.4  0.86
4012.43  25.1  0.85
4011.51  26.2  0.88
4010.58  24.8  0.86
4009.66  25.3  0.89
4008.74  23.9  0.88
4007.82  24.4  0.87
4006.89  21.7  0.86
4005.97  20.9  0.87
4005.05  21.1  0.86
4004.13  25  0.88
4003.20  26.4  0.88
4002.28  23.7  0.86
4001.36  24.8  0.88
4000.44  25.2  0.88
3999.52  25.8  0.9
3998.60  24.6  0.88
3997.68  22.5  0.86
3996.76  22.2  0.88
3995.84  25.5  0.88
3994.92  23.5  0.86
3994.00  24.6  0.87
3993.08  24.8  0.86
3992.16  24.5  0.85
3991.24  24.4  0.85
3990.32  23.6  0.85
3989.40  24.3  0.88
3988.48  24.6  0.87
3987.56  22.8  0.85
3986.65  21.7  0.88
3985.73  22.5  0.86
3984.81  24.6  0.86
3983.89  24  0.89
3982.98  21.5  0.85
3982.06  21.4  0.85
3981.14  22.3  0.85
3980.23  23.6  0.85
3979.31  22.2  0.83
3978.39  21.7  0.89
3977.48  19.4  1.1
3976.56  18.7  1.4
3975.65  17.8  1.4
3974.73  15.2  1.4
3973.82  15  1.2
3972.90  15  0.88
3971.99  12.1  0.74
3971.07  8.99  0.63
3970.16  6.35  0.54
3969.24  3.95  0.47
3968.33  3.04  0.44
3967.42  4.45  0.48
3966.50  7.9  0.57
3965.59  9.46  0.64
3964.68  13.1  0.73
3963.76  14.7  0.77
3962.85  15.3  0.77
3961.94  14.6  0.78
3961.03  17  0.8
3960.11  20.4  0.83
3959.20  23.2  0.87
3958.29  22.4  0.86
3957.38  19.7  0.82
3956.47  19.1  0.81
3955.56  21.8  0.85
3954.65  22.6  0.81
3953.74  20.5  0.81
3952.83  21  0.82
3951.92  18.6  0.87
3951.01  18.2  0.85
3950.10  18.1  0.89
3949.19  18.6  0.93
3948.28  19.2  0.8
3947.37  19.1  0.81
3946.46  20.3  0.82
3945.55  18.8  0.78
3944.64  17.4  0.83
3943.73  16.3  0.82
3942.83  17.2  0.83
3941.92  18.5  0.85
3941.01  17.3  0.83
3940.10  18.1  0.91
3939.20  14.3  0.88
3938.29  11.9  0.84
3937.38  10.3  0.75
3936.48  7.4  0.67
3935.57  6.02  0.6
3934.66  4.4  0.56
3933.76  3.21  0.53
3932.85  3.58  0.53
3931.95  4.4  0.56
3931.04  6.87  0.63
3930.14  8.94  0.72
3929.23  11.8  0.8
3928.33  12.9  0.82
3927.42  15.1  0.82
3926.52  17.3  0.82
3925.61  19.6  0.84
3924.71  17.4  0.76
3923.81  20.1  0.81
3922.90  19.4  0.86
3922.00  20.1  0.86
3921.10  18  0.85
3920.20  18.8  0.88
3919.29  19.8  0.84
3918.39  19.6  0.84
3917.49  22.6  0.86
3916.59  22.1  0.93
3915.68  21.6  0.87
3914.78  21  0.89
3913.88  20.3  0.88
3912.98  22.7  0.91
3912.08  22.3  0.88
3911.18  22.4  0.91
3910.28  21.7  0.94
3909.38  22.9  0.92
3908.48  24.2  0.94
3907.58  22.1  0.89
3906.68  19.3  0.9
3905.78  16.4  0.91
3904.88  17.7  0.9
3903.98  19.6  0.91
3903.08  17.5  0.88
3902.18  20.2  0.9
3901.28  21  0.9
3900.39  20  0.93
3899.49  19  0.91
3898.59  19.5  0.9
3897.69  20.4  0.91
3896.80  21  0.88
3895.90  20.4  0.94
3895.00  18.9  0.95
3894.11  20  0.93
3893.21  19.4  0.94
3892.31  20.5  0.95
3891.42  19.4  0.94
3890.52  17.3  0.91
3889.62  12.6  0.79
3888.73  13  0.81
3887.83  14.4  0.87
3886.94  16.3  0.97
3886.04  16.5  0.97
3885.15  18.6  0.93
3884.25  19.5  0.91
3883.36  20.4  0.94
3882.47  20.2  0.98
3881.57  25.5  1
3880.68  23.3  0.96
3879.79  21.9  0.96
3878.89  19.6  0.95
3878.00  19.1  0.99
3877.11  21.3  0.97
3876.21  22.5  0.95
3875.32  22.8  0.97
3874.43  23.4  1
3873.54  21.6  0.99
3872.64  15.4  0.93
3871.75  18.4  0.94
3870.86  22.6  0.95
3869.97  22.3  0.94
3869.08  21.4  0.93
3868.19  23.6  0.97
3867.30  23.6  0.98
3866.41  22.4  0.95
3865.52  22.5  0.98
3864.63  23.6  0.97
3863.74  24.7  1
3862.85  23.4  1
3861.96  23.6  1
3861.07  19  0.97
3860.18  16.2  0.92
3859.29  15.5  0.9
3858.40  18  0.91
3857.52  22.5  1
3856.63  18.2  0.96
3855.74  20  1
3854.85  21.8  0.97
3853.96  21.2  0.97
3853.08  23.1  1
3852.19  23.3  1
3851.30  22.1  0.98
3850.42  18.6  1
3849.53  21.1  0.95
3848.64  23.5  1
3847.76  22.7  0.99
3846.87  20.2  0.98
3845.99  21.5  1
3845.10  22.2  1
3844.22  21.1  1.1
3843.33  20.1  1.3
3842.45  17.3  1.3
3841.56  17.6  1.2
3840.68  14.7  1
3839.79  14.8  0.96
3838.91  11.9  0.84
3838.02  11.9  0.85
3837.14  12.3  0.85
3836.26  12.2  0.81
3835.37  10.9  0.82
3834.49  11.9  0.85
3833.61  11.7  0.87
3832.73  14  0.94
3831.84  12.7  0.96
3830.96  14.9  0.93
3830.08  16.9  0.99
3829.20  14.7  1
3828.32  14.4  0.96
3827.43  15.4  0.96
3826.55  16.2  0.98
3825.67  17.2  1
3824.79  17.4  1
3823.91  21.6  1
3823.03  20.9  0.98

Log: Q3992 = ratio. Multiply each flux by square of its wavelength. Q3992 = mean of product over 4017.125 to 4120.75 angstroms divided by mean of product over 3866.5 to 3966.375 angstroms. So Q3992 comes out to 1.43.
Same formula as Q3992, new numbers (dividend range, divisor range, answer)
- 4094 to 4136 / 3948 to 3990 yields 1.44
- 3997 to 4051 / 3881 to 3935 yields 1.44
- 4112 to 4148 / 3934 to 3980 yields 1.79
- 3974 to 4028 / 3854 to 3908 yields 1.25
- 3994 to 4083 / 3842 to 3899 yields 1.29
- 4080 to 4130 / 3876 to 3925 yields 1.34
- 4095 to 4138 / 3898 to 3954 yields 1.53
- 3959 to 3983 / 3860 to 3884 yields 0.72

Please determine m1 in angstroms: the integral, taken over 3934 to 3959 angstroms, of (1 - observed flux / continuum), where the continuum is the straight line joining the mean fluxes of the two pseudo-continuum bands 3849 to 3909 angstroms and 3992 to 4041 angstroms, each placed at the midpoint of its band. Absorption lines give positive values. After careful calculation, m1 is 6.1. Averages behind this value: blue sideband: 20.2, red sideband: 24.4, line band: 16.9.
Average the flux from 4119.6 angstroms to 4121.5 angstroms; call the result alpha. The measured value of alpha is 25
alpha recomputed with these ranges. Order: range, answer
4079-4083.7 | 25.2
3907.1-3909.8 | 23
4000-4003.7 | 25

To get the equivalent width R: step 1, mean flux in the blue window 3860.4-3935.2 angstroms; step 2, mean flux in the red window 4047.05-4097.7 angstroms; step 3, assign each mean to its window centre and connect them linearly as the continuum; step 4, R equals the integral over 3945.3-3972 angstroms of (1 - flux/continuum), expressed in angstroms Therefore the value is 6.4 angstroms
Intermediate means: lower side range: 18.9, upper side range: 24.3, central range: 15.8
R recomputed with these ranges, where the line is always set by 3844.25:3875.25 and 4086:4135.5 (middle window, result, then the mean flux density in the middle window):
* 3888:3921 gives 2.9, 19.9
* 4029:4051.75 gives -0.8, 24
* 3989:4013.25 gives -1.5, 24.2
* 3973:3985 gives 1.2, 20.3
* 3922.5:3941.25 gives 8.7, 11.8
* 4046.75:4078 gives -1.0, 24.2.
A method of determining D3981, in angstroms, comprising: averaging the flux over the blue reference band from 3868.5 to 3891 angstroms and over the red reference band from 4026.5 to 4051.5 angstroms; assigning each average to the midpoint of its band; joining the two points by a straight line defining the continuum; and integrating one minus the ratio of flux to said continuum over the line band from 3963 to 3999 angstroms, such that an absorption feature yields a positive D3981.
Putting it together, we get 6.6 angstroms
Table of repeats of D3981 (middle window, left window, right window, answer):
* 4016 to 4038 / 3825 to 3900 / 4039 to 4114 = -1.7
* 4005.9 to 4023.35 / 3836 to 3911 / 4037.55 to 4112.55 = -1.5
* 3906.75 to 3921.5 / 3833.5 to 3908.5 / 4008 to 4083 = -0.5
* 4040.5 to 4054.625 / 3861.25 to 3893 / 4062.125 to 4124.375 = -0.6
